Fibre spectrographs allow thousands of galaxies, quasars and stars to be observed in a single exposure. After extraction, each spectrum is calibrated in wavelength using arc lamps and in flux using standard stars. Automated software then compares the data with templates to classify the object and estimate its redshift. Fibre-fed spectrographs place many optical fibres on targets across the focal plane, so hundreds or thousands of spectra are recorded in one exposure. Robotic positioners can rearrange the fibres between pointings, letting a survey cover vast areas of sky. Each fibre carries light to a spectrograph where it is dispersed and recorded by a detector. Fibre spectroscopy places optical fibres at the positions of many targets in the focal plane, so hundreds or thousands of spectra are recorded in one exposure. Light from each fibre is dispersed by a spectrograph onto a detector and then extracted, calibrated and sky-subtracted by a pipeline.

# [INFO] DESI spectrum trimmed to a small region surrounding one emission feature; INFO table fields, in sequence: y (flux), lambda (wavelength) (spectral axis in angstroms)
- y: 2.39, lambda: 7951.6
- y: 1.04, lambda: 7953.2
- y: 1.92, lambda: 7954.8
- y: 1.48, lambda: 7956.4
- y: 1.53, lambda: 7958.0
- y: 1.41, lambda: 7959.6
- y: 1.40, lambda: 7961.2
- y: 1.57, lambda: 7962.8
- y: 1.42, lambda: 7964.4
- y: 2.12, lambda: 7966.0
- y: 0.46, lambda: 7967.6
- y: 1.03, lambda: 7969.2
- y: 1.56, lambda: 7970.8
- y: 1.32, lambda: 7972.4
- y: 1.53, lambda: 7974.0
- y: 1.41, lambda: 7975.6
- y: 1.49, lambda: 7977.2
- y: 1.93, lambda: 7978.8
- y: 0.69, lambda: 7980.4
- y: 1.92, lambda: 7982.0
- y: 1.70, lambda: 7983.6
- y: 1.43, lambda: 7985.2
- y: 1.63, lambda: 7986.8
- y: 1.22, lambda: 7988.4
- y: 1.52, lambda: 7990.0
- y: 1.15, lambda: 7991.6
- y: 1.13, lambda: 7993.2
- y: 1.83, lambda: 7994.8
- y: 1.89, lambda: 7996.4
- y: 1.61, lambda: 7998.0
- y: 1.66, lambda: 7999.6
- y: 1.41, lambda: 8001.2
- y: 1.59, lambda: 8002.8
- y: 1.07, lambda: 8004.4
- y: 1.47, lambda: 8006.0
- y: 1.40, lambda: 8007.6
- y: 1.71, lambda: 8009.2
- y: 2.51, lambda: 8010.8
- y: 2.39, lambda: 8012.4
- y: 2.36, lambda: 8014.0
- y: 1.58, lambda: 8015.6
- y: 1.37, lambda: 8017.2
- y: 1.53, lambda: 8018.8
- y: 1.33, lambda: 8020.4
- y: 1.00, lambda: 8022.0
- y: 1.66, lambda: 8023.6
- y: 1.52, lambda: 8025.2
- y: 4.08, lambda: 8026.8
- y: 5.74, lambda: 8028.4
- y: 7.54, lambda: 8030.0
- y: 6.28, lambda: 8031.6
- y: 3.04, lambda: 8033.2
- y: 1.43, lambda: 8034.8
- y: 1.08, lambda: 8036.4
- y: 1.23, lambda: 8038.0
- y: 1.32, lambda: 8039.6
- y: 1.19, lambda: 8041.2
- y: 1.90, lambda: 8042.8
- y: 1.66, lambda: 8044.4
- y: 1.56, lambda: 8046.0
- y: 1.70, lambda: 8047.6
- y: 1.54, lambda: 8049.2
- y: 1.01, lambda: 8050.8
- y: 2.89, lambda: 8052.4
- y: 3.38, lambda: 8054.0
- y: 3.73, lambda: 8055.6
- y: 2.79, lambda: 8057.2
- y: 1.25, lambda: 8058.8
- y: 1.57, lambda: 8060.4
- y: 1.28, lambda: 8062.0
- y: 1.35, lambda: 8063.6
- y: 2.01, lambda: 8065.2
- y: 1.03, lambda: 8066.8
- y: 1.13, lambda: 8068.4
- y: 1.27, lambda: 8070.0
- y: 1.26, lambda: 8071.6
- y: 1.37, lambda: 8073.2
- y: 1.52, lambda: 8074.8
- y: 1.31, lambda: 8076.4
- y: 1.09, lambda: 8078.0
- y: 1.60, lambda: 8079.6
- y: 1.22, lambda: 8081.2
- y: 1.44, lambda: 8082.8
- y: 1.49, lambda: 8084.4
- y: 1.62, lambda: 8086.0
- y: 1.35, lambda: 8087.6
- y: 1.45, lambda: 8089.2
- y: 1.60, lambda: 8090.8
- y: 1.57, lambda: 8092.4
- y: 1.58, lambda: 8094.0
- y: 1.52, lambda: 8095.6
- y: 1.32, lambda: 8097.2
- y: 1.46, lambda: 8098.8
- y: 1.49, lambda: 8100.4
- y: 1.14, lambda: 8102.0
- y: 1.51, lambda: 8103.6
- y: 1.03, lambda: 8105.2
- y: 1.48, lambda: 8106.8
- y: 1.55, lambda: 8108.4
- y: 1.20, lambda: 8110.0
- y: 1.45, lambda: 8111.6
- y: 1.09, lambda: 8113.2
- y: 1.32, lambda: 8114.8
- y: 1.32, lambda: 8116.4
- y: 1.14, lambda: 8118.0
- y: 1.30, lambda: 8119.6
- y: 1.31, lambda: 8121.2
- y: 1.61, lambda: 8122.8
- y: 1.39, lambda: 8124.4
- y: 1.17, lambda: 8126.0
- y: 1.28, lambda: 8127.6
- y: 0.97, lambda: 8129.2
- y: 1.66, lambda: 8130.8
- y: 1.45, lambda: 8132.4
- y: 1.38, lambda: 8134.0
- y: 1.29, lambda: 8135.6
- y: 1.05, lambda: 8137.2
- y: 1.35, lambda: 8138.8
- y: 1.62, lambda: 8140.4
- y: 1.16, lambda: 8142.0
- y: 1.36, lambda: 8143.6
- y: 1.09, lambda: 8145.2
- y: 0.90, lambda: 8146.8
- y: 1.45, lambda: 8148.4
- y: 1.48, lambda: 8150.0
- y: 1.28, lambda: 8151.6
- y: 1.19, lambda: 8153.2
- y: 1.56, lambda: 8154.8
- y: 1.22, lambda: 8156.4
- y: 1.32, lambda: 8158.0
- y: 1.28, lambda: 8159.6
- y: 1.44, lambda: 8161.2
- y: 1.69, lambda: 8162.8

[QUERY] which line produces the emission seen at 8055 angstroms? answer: [N II]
